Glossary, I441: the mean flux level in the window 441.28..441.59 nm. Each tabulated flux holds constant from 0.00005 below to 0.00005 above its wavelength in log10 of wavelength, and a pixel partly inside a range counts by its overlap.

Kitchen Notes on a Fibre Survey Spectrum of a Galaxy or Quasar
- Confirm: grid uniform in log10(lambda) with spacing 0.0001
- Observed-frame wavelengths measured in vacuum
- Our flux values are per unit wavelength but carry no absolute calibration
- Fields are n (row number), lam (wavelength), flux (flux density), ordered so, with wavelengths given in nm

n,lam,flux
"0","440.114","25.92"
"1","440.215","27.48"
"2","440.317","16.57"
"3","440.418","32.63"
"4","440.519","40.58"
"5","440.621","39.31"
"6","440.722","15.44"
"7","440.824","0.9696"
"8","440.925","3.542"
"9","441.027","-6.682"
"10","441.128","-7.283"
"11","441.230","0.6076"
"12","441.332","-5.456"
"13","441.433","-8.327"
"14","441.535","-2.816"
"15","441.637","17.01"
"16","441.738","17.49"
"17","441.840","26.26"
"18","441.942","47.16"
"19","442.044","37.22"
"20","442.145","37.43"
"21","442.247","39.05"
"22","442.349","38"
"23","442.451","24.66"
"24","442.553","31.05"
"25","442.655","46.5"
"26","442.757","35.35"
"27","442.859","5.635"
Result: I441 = -5.23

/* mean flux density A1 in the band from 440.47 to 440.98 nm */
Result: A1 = 19.7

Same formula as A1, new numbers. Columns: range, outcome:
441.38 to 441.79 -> 5.81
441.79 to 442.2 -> 37.1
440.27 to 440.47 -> 25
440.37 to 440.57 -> 36.7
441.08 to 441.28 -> -3.29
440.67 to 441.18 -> 1.32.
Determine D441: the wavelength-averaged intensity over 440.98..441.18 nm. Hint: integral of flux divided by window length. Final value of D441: -6.96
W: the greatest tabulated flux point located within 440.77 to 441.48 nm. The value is 3.542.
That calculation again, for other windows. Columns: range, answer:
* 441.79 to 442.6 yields 47.16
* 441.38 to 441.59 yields -2.816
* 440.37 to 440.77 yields 40.58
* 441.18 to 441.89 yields 26.26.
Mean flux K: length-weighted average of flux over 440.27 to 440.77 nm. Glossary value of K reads 29.1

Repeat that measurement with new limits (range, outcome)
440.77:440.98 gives 2.26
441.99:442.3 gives 38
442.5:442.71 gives 38.5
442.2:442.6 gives 33.1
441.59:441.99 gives 26.9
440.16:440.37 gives 22.3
